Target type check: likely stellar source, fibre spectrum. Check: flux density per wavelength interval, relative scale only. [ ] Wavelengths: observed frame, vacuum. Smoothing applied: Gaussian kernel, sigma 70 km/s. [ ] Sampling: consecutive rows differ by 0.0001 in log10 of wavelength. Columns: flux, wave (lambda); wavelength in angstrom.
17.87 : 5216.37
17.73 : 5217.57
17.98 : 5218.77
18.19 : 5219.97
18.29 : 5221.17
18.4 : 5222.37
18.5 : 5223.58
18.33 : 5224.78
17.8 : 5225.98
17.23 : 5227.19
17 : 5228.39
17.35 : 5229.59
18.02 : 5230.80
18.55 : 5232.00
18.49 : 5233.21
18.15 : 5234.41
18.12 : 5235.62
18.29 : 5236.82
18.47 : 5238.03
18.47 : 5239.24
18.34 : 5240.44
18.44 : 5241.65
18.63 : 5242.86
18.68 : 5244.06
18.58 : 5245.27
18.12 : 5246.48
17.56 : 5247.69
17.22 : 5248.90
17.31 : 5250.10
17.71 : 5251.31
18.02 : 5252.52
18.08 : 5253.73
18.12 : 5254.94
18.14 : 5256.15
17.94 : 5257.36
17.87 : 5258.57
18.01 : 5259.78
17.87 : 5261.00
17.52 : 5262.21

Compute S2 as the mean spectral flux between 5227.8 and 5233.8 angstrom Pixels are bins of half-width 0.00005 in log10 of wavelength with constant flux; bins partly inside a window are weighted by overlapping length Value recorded 17.9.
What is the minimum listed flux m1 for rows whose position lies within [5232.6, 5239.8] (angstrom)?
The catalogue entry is 18.12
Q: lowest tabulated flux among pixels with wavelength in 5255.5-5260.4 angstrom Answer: 17.87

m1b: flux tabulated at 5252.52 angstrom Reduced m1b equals 18.02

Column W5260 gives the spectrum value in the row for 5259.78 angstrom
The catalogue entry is 18.01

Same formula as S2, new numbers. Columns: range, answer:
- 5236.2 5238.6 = 18.4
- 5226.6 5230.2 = 17.2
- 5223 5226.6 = 18.2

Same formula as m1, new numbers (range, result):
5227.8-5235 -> 17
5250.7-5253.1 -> 17.71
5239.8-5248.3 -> 17.56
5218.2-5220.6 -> 17.98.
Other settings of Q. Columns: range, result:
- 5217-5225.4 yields 17.73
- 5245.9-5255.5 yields 17.22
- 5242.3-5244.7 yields 18.63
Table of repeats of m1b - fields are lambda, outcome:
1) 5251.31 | 17.71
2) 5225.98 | 17.8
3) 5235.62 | 18.12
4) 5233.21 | 18.49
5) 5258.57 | 17.87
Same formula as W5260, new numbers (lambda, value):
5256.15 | 18.14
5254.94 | 18.12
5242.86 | 18.63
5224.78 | 18.33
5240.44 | 18.34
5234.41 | 18.15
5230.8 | 18.02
